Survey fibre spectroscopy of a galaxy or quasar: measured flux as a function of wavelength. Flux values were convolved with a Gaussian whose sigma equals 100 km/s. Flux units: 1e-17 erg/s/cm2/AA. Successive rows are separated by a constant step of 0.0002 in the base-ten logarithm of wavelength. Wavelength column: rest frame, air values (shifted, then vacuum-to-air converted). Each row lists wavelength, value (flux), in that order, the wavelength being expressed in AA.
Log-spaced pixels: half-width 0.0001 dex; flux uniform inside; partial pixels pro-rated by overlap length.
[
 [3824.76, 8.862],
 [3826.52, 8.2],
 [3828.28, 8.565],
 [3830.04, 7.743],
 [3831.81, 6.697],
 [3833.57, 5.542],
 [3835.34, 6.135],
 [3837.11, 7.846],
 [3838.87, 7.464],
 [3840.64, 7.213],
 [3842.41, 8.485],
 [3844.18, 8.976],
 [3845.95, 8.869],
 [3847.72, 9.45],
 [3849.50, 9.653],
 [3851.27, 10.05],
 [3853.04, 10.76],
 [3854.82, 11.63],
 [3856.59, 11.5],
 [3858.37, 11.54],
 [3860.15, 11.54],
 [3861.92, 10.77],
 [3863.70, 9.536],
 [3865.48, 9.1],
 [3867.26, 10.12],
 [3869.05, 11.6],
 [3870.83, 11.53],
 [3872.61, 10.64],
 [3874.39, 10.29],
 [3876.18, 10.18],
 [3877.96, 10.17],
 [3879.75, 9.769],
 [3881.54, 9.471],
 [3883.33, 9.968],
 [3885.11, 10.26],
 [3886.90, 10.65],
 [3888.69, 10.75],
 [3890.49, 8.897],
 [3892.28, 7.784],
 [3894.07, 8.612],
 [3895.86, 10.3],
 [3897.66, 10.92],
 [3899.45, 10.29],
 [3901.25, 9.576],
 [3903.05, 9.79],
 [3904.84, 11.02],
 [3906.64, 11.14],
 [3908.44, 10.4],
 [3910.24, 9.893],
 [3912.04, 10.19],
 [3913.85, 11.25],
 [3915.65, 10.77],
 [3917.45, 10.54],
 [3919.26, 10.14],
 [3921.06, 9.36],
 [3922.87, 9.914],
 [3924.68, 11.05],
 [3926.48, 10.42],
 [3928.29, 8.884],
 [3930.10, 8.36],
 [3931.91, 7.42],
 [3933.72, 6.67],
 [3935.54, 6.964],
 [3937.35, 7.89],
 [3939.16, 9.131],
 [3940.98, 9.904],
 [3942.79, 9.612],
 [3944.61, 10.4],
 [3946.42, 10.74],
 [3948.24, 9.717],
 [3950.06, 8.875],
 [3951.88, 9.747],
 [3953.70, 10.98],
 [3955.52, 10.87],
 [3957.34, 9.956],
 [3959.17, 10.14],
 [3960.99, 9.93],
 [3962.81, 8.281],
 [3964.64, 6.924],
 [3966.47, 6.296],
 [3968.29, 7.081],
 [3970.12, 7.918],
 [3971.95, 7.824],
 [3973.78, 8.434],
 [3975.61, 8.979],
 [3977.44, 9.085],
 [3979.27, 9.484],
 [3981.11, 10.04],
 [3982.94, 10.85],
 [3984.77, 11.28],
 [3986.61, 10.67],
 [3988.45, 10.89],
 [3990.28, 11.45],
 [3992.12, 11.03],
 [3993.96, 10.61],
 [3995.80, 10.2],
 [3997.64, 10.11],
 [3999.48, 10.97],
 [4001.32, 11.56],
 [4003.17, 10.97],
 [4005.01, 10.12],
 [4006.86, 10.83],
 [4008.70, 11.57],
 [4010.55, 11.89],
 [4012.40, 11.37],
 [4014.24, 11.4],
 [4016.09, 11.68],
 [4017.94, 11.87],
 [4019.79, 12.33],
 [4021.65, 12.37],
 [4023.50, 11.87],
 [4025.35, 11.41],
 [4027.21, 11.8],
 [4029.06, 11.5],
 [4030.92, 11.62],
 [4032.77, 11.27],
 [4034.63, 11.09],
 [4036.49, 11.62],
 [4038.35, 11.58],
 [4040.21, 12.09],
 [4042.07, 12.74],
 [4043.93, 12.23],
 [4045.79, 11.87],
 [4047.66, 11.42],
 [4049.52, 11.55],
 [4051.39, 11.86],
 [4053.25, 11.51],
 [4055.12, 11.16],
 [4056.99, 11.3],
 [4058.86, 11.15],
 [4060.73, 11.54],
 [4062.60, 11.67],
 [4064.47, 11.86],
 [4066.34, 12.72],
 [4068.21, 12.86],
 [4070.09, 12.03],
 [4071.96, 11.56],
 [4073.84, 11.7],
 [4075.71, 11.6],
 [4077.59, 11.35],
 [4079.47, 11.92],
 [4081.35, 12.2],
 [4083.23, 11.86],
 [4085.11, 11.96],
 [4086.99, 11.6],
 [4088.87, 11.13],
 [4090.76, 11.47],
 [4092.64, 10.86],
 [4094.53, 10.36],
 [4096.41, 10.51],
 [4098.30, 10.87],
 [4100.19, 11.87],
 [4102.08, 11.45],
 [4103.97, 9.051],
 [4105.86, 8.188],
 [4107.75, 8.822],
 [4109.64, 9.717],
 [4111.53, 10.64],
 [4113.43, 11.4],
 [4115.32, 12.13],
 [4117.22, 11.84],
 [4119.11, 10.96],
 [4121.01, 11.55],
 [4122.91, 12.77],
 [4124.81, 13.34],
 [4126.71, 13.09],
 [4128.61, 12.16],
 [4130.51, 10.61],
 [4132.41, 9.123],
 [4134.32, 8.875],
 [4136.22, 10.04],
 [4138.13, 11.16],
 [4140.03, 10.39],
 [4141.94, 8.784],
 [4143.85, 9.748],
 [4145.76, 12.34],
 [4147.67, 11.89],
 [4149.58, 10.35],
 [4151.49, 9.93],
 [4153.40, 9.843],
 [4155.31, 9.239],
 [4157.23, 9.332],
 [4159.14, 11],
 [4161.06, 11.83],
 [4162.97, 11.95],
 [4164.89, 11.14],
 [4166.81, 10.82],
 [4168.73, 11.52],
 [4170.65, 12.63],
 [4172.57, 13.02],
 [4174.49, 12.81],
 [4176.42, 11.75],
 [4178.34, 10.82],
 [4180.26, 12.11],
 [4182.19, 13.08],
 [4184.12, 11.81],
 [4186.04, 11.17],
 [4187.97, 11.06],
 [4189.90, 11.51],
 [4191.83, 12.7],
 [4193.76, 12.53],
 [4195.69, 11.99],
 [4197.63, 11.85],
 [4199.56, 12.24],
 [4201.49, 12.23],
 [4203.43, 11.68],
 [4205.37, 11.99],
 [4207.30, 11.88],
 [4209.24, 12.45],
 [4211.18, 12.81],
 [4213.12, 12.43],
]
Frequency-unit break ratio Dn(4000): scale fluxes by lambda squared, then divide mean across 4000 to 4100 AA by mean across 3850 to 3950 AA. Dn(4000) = 1.3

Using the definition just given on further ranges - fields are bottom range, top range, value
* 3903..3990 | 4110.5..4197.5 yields 1.32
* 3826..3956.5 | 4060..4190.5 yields 1.31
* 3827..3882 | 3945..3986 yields 1.04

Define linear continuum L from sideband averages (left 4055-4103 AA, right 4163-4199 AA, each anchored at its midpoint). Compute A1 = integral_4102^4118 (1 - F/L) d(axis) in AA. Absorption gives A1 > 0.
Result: 1.9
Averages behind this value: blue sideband 11.6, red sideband 11.9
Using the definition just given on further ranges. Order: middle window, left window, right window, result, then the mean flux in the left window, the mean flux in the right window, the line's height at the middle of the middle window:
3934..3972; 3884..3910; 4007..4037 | 6.2 AA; 10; 11.6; 10.8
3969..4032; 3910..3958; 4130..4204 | -4.3 AA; 9.61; 11.2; 10.1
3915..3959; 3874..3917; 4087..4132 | 3.3 AA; 10.1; 11.1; 10.3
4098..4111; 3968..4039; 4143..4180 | 1.2 AA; 10.8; 11.2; 11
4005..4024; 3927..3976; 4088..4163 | -4.2 AA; 8.82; 10.8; 9.52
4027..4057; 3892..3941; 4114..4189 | -3.4 AA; 9.61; 11.2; 10.5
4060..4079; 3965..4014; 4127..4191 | -2.5 AA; 10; 11.1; 10.5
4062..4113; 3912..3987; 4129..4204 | -3.2 AA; 9.34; 11.2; 10.5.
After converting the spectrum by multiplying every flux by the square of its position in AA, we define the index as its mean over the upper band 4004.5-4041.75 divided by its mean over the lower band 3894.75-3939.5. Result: 1.3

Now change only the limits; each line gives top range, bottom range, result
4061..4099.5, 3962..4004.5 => 1.26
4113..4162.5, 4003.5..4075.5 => 0.98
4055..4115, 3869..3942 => 1.25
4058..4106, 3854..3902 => 1.23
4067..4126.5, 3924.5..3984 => 1.34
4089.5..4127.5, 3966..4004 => 1.19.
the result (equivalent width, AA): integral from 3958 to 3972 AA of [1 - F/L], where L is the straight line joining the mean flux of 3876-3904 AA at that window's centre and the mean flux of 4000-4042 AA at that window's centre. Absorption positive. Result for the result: 3.5 AA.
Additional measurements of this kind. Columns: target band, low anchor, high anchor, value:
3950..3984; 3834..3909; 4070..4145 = 4.17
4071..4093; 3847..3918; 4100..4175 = -1.71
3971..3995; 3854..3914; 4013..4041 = 2.61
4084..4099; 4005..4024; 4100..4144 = -0.16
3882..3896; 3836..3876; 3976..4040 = 0.78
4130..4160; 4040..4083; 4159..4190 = 4.18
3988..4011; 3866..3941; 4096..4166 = -1.58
